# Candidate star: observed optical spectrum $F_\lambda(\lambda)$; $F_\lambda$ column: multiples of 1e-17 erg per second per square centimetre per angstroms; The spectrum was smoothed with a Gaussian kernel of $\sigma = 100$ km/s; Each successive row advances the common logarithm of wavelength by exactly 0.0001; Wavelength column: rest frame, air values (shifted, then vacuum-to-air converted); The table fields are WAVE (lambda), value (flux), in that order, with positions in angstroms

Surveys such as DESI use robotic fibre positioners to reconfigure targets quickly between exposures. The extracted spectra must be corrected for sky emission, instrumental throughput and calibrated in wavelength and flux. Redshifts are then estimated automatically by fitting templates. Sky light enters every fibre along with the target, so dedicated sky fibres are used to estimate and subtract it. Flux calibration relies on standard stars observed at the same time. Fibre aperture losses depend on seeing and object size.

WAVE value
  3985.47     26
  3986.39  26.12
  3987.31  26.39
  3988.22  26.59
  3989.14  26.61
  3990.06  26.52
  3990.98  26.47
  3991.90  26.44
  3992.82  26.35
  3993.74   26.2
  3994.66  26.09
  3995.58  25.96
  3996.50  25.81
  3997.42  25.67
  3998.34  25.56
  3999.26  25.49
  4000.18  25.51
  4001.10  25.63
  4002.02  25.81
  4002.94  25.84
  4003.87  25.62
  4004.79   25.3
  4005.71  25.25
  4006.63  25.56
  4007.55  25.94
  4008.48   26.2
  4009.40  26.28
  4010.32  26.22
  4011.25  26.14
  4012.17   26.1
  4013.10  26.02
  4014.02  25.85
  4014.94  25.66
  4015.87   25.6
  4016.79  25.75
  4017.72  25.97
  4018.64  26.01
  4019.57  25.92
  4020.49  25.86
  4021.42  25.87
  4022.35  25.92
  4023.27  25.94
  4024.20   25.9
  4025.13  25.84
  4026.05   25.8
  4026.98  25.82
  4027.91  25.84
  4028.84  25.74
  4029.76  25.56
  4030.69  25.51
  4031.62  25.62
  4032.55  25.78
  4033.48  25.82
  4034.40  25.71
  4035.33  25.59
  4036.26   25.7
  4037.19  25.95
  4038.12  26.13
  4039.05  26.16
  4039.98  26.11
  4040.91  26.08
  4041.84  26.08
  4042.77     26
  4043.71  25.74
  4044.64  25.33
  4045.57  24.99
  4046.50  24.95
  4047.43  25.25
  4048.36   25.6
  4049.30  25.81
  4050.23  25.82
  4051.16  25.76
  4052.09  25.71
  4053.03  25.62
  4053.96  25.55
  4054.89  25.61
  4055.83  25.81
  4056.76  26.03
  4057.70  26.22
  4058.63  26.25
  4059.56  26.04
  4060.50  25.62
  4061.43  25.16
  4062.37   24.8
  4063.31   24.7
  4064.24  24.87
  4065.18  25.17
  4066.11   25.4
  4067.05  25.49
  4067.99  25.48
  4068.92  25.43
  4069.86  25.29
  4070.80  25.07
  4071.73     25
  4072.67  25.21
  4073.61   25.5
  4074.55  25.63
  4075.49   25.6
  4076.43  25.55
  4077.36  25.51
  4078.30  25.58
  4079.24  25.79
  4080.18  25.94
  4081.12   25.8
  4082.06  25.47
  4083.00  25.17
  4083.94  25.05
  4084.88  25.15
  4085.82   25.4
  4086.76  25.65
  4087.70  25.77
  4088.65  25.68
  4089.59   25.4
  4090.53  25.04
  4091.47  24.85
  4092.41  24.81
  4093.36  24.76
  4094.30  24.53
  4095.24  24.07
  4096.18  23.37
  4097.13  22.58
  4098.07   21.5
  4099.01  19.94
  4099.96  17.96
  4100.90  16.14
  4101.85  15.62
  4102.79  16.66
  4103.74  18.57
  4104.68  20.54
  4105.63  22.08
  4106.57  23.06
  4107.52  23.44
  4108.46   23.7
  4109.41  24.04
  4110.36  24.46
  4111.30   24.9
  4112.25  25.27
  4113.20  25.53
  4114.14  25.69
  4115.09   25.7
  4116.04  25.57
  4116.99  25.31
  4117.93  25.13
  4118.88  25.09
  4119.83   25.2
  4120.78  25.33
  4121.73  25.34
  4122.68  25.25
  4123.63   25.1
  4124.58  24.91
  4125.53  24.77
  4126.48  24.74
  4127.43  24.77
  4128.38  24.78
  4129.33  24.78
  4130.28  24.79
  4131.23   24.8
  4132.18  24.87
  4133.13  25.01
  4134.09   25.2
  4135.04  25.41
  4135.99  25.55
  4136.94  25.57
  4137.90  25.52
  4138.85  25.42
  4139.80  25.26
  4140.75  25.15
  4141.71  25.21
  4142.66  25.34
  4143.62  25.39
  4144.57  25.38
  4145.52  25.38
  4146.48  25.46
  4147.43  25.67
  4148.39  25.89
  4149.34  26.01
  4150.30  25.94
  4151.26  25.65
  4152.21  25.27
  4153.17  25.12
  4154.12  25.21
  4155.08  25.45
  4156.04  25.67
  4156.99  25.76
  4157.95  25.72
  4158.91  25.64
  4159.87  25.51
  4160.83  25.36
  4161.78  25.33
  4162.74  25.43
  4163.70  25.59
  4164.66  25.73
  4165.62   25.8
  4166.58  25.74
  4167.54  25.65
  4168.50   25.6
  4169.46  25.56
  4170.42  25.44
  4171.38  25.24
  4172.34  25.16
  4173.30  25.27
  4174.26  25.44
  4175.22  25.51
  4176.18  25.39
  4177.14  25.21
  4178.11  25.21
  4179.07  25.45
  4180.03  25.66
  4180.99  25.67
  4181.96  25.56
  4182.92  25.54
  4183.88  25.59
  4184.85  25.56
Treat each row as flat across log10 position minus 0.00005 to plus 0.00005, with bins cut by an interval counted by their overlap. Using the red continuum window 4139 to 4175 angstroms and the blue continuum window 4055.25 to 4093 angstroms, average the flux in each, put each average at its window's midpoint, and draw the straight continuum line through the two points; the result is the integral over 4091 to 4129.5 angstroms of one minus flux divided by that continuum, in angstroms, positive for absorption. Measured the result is 3.11 angstroms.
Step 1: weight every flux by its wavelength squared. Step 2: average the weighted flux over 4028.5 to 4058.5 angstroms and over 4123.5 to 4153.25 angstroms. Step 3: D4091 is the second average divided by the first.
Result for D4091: 1.03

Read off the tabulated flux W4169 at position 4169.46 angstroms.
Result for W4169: 25.56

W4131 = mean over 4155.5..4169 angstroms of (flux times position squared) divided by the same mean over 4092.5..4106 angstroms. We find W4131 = 1.28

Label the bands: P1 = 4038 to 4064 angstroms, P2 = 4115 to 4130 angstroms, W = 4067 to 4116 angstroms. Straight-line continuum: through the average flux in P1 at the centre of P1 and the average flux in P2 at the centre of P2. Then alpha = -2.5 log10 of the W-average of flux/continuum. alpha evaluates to 0.061 mag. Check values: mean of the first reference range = 25.7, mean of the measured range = 23.9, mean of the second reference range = 25.1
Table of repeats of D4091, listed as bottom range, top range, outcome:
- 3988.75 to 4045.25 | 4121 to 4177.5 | 1.05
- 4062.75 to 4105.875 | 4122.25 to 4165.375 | 1.09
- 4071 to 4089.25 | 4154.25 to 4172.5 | 1.04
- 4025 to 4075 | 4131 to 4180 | 1.05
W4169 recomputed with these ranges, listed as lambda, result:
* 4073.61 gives 25.5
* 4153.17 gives 25.12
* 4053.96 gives 25.55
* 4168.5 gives 25.6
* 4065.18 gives 25.17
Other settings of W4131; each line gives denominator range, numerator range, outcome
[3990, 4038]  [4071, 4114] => 0.95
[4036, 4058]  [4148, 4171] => 1.05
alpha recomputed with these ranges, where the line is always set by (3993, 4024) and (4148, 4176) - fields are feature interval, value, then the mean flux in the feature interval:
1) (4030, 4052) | 0.00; 25.7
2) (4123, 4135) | 0.03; 24.9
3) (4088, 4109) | 0.17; 22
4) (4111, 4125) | 0.01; 25.3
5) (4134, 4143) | 0.01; 25.4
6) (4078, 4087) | 0.01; 25.5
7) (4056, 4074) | 0.01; 25.4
